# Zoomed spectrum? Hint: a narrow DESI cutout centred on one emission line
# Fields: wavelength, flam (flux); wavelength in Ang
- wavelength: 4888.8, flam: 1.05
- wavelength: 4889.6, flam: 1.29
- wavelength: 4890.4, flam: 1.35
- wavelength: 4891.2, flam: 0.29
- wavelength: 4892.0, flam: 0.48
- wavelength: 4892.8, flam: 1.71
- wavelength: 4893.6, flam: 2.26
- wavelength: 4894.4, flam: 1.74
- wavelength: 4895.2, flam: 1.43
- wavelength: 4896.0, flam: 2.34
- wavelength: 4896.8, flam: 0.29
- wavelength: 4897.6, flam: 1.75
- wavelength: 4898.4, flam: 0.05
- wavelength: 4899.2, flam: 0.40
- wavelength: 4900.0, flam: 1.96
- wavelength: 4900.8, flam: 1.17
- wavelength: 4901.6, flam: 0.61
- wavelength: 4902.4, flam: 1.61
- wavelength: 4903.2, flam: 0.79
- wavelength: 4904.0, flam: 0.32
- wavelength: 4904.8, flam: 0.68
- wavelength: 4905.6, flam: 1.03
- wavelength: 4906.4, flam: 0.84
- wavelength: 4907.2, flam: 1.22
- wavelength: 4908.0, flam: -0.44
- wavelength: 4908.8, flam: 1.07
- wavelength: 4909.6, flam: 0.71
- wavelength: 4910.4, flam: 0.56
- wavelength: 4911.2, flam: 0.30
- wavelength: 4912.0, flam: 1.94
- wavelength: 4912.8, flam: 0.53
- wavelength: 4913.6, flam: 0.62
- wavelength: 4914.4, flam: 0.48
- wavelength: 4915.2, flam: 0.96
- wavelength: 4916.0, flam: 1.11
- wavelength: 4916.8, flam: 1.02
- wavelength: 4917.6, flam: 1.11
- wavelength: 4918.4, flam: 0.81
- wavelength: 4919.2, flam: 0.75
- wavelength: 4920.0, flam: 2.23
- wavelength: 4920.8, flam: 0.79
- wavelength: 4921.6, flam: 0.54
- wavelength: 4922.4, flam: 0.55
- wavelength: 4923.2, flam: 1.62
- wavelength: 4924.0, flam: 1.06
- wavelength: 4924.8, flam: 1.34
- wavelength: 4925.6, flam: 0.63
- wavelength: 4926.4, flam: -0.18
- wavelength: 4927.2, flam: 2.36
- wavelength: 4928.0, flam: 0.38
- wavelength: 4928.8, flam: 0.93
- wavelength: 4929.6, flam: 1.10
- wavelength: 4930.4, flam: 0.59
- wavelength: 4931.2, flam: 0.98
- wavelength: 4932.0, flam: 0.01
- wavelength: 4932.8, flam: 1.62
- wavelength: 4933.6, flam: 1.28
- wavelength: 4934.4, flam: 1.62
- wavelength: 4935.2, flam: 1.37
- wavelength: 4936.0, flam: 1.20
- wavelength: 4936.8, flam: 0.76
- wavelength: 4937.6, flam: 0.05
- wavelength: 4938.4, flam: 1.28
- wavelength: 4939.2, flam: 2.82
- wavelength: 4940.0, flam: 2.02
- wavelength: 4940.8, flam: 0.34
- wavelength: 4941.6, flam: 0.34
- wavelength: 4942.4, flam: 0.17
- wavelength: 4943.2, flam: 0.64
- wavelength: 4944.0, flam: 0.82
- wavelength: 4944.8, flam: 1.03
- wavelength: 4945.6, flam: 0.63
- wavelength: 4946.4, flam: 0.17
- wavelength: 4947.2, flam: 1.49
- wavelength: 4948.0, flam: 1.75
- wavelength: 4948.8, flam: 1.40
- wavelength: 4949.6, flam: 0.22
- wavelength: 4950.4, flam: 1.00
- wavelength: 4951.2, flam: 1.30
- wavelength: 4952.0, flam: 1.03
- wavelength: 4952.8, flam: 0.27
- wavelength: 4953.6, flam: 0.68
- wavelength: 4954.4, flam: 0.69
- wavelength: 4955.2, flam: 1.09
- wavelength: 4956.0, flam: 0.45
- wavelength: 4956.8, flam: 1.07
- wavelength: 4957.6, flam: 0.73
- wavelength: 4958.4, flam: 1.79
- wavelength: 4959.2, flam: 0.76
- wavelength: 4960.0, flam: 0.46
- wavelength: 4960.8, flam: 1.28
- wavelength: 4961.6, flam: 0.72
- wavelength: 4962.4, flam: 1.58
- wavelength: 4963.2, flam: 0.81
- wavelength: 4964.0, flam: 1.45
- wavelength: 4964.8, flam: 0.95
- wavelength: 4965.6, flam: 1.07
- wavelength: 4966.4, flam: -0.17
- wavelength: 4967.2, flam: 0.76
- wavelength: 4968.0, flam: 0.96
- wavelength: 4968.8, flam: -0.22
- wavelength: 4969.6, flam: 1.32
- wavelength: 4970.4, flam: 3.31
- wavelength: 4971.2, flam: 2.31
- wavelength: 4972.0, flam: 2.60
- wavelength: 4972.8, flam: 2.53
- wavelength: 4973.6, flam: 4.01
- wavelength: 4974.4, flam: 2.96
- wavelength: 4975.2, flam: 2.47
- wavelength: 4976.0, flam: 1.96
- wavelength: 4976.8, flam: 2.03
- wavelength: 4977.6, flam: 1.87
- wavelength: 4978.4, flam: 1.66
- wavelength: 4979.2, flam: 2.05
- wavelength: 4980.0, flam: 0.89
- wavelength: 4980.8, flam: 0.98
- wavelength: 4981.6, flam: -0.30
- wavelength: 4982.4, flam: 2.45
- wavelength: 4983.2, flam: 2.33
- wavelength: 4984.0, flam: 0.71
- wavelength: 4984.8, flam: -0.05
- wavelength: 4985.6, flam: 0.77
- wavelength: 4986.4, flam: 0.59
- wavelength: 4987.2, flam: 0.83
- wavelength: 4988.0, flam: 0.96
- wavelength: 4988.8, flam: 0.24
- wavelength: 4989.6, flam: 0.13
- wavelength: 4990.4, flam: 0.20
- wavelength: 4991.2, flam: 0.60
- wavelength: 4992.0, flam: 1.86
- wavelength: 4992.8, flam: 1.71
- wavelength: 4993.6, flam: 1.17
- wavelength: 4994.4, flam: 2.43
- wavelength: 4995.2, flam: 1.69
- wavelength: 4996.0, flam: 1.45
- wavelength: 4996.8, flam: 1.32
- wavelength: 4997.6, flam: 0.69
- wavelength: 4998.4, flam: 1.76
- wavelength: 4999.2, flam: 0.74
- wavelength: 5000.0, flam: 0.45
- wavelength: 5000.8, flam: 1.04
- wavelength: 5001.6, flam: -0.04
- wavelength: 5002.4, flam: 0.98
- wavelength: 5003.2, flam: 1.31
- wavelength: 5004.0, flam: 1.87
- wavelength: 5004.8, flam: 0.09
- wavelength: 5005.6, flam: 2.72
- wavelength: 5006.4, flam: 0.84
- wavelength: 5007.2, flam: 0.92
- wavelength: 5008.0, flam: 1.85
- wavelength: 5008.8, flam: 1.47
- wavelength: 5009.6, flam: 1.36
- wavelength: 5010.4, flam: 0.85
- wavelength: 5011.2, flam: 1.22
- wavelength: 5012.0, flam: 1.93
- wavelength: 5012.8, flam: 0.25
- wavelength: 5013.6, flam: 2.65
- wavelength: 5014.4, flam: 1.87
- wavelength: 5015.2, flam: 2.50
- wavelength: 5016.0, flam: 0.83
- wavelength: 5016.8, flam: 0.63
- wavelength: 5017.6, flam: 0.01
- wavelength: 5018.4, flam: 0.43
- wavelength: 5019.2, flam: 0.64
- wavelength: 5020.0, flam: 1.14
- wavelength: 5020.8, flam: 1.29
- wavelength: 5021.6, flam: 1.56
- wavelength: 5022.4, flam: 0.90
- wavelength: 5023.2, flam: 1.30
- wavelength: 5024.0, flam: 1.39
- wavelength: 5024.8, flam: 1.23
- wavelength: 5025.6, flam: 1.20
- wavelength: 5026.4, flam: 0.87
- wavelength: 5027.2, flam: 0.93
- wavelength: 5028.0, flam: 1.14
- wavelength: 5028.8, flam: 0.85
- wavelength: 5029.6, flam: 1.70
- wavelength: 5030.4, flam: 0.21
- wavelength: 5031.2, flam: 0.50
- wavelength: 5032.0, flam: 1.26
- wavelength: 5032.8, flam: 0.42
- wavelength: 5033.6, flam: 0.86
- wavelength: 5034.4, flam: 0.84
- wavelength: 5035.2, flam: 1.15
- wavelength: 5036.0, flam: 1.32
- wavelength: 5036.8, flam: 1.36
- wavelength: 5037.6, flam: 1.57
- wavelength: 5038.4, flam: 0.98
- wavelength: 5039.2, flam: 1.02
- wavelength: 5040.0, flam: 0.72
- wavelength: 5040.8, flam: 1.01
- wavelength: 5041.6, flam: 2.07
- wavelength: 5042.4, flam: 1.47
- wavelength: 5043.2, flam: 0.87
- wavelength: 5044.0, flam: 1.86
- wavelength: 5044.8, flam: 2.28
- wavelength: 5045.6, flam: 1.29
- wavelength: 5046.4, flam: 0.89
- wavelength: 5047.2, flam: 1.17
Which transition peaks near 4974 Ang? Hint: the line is [O II] 3727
